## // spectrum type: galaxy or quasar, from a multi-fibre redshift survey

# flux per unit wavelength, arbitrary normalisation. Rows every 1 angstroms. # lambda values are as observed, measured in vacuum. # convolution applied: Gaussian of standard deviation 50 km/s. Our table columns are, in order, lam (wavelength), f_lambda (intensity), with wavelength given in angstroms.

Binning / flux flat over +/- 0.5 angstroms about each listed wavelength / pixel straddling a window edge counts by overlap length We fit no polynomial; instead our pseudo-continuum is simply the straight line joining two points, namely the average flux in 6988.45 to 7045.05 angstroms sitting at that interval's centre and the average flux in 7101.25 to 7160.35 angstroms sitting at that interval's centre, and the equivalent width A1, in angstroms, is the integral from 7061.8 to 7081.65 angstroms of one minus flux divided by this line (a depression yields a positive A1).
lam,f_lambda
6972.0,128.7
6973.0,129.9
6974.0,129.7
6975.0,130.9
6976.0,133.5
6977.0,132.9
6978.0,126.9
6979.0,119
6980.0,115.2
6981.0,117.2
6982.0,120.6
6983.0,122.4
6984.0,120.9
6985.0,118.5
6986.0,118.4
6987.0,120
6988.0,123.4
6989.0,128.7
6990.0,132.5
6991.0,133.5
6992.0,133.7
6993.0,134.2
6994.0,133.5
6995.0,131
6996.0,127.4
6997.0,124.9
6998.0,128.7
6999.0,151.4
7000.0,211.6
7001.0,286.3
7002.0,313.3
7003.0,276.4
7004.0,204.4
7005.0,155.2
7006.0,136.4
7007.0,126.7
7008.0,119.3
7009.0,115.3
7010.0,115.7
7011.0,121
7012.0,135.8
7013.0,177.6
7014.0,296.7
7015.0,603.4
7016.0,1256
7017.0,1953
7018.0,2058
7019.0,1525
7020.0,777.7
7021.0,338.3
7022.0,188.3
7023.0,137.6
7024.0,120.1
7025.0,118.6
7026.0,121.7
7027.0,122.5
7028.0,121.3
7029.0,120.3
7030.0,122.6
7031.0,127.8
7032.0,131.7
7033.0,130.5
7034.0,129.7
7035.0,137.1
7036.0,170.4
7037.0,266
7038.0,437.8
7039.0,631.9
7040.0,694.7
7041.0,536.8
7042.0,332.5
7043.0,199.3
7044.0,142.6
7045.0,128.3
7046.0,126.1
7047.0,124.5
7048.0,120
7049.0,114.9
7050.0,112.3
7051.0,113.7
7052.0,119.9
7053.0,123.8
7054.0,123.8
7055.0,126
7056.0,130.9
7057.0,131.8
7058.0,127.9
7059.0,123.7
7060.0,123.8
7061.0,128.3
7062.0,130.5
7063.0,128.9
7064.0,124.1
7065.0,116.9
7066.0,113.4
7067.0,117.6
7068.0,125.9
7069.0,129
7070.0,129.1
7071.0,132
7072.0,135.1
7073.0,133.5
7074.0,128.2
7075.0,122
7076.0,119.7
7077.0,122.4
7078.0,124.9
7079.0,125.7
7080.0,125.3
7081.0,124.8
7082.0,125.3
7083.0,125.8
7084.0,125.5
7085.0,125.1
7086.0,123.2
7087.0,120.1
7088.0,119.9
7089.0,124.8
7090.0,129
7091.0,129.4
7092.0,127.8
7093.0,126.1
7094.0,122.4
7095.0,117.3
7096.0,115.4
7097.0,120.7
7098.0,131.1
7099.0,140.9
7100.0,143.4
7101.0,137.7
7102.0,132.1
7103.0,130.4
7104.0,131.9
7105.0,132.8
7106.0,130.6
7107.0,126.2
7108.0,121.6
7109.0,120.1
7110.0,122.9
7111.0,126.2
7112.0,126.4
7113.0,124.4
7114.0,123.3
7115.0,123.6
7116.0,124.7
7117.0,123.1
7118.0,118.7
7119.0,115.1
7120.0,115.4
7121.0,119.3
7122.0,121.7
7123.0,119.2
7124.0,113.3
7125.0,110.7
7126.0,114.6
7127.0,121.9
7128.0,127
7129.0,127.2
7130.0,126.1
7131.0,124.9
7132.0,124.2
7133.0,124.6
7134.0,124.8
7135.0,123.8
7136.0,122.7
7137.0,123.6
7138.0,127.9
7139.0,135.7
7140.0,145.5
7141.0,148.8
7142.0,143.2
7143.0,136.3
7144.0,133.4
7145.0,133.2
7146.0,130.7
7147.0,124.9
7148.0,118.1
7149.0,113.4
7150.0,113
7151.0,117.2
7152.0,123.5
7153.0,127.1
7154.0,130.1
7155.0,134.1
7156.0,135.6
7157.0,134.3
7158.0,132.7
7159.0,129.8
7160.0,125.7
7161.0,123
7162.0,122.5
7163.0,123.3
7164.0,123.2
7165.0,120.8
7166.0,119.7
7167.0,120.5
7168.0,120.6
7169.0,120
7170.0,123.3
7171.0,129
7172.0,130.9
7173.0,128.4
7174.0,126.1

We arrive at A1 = 8.8 angstroms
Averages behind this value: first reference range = 319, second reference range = 126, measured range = 125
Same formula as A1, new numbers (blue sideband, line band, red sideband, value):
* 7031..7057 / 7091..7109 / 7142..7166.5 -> 4.3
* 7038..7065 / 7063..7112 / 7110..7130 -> 9.1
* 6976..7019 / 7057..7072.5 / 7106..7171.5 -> 6.2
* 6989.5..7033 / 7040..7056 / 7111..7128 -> 4.6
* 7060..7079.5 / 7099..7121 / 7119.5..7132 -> -0.8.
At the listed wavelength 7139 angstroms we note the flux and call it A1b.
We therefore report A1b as 135.7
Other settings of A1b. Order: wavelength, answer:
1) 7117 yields 123.1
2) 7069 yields 129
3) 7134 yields 124.8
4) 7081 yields 124.8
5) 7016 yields 1256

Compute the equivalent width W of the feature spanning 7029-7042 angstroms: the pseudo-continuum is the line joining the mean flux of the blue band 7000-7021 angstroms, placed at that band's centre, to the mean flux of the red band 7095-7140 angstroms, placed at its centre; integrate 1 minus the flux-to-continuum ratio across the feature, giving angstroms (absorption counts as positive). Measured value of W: 4.2 angstroms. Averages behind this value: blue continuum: 525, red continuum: 125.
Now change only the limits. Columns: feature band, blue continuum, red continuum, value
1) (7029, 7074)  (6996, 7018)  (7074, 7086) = 9.35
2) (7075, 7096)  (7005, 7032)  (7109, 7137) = 9.53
